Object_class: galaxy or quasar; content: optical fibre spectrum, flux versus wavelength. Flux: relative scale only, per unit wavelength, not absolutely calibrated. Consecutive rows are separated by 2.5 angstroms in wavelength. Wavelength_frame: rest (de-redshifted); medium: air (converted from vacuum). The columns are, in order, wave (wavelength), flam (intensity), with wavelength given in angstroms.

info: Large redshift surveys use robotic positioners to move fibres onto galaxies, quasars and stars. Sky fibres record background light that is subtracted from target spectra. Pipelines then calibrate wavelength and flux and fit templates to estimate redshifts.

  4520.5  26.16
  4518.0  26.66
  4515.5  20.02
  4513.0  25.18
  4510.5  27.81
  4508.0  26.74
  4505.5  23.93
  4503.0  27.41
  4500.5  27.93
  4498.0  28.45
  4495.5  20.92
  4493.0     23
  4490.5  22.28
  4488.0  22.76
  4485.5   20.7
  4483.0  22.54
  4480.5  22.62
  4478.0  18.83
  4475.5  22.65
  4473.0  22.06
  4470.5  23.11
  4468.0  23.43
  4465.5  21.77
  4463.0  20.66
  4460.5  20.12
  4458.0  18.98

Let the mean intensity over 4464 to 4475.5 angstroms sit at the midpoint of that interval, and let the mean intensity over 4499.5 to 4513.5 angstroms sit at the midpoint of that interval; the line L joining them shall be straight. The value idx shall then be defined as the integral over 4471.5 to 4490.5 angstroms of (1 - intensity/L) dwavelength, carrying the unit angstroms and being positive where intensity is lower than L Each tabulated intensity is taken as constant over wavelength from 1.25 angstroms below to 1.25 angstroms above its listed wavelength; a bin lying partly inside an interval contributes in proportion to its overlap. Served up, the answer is 1.6 angstroms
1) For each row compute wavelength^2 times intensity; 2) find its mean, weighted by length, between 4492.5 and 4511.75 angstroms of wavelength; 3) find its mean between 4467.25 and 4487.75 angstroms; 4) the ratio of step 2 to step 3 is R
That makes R 1.19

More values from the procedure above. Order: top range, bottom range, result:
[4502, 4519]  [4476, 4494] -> 1.17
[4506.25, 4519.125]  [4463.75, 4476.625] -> 1.14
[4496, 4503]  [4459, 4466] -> 1.34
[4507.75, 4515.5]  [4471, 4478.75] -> 1.20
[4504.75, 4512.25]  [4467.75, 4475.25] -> 1.17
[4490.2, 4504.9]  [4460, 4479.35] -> 1.18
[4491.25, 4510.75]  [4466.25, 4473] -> 1.13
